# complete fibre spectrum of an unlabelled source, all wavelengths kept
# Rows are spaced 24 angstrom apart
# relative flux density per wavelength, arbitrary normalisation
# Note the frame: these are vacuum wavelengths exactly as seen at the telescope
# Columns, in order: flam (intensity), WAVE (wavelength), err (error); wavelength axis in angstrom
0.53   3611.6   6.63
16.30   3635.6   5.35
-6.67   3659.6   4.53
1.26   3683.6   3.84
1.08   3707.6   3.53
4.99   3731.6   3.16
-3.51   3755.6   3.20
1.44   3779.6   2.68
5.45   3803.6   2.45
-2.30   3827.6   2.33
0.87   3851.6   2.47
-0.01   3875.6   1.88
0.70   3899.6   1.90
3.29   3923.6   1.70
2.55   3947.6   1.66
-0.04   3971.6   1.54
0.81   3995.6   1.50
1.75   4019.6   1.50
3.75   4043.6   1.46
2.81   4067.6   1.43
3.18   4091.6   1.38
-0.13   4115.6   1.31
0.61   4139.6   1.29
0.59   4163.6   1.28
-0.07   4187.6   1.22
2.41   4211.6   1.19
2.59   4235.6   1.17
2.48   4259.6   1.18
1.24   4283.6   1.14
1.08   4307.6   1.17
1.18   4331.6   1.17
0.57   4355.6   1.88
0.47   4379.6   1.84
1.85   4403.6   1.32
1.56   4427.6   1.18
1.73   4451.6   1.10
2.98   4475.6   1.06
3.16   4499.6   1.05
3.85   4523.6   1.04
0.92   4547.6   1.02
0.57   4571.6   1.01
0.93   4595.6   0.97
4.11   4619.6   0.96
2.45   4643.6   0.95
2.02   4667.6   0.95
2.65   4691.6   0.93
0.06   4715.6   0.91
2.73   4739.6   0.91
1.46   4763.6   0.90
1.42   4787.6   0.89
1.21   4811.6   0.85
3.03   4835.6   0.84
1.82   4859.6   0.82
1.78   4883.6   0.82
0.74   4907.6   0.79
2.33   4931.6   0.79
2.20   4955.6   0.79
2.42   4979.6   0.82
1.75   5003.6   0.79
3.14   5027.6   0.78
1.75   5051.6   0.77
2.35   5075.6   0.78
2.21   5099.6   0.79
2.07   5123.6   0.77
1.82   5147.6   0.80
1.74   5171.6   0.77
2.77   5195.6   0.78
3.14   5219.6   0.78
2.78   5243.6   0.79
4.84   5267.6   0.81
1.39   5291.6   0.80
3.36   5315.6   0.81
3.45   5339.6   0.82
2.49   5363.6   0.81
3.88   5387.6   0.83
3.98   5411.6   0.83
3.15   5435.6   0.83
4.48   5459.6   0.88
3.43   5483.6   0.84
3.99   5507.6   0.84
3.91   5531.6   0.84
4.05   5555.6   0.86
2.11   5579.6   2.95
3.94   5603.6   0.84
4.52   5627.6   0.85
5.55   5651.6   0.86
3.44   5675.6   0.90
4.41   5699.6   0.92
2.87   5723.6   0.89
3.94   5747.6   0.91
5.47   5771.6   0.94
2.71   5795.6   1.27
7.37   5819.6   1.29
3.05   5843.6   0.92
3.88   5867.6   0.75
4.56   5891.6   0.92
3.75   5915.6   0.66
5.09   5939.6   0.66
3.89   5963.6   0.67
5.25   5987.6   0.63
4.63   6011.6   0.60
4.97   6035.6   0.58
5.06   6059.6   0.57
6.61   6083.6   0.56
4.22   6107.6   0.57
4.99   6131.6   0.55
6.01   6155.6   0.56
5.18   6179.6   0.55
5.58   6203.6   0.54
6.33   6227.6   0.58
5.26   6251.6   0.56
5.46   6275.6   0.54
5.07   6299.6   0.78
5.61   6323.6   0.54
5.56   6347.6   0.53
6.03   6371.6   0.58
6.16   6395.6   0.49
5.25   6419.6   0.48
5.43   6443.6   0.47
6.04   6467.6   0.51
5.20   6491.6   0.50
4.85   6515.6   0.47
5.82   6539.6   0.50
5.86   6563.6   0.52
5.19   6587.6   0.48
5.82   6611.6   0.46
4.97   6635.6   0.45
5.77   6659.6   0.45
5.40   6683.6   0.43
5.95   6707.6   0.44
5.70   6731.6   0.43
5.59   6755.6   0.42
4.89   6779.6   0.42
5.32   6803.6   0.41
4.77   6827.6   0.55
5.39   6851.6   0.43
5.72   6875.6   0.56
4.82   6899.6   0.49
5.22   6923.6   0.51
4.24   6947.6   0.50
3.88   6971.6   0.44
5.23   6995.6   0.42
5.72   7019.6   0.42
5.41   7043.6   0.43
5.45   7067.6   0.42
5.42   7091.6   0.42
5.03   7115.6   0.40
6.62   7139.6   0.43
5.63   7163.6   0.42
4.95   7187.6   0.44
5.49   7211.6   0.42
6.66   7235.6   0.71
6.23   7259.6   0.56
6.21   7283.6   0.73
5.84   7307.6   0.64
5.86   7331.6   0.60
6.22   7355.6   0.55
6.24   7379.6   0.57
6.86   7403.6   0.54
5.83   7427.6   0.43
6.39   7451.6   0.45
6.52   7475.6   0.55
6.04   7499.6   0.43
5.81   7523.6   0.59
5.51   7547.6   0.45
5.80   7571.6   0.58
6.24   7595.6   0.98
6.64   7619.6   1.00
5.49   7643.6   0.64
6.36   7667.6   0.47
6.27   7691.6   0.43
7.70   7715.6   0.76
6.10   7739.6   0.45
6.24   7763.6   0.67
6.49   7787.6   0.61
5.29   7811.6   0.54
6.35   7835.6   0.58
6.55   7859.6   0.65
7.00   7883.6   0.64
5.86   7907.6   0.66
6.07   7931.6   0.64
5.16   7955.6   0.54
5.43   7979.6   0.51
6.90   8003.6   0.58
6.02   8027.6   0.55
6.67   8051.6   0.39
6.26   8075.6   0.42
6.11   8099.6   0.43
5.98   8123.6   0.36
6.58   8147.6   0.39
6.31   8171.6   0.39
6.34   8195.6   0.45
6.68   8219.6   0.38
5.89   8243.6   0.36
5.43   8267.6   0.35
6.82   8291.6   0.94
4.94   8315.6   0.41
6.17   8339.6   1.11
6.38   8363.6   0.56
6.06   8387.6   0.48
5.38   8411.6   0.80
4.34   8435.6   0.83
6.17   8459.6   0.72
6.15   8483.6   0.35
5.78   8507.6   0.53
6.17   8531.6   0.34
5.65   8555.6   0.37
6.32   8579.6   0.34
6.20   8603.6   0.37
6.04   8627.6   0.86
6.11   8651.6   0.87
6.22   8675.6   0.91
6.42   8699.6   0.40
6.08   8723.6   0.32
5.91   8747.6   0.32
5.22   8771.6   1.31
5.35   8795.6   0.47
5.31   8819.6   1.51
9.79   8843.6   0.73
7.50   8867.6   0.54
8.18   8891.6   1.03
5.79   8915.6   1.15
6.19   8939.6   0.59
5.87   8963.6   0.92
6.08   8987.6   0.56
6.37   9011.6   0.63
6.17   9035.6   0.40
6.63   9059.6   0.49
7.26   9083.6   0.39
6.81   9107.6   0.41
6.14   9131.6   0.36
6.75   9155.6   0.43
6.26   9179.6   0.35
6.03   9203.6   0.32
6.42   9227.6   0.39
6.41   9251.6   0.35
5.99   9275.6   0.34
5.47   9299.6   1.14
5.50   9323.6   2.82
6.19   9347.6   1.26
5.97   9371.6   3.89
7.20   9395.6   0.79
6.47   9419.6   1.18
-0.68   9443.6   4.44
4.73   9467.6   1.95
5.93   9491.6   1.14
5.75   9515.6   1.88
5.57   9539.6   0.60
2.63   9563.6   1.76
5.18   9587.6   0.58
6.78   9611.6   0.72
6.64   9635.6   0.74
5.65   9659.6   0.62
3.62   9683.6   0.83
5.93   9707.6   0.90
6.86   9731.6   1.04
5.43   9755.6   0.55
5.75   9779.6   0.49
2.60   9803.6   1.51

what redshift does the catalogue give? 0.349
